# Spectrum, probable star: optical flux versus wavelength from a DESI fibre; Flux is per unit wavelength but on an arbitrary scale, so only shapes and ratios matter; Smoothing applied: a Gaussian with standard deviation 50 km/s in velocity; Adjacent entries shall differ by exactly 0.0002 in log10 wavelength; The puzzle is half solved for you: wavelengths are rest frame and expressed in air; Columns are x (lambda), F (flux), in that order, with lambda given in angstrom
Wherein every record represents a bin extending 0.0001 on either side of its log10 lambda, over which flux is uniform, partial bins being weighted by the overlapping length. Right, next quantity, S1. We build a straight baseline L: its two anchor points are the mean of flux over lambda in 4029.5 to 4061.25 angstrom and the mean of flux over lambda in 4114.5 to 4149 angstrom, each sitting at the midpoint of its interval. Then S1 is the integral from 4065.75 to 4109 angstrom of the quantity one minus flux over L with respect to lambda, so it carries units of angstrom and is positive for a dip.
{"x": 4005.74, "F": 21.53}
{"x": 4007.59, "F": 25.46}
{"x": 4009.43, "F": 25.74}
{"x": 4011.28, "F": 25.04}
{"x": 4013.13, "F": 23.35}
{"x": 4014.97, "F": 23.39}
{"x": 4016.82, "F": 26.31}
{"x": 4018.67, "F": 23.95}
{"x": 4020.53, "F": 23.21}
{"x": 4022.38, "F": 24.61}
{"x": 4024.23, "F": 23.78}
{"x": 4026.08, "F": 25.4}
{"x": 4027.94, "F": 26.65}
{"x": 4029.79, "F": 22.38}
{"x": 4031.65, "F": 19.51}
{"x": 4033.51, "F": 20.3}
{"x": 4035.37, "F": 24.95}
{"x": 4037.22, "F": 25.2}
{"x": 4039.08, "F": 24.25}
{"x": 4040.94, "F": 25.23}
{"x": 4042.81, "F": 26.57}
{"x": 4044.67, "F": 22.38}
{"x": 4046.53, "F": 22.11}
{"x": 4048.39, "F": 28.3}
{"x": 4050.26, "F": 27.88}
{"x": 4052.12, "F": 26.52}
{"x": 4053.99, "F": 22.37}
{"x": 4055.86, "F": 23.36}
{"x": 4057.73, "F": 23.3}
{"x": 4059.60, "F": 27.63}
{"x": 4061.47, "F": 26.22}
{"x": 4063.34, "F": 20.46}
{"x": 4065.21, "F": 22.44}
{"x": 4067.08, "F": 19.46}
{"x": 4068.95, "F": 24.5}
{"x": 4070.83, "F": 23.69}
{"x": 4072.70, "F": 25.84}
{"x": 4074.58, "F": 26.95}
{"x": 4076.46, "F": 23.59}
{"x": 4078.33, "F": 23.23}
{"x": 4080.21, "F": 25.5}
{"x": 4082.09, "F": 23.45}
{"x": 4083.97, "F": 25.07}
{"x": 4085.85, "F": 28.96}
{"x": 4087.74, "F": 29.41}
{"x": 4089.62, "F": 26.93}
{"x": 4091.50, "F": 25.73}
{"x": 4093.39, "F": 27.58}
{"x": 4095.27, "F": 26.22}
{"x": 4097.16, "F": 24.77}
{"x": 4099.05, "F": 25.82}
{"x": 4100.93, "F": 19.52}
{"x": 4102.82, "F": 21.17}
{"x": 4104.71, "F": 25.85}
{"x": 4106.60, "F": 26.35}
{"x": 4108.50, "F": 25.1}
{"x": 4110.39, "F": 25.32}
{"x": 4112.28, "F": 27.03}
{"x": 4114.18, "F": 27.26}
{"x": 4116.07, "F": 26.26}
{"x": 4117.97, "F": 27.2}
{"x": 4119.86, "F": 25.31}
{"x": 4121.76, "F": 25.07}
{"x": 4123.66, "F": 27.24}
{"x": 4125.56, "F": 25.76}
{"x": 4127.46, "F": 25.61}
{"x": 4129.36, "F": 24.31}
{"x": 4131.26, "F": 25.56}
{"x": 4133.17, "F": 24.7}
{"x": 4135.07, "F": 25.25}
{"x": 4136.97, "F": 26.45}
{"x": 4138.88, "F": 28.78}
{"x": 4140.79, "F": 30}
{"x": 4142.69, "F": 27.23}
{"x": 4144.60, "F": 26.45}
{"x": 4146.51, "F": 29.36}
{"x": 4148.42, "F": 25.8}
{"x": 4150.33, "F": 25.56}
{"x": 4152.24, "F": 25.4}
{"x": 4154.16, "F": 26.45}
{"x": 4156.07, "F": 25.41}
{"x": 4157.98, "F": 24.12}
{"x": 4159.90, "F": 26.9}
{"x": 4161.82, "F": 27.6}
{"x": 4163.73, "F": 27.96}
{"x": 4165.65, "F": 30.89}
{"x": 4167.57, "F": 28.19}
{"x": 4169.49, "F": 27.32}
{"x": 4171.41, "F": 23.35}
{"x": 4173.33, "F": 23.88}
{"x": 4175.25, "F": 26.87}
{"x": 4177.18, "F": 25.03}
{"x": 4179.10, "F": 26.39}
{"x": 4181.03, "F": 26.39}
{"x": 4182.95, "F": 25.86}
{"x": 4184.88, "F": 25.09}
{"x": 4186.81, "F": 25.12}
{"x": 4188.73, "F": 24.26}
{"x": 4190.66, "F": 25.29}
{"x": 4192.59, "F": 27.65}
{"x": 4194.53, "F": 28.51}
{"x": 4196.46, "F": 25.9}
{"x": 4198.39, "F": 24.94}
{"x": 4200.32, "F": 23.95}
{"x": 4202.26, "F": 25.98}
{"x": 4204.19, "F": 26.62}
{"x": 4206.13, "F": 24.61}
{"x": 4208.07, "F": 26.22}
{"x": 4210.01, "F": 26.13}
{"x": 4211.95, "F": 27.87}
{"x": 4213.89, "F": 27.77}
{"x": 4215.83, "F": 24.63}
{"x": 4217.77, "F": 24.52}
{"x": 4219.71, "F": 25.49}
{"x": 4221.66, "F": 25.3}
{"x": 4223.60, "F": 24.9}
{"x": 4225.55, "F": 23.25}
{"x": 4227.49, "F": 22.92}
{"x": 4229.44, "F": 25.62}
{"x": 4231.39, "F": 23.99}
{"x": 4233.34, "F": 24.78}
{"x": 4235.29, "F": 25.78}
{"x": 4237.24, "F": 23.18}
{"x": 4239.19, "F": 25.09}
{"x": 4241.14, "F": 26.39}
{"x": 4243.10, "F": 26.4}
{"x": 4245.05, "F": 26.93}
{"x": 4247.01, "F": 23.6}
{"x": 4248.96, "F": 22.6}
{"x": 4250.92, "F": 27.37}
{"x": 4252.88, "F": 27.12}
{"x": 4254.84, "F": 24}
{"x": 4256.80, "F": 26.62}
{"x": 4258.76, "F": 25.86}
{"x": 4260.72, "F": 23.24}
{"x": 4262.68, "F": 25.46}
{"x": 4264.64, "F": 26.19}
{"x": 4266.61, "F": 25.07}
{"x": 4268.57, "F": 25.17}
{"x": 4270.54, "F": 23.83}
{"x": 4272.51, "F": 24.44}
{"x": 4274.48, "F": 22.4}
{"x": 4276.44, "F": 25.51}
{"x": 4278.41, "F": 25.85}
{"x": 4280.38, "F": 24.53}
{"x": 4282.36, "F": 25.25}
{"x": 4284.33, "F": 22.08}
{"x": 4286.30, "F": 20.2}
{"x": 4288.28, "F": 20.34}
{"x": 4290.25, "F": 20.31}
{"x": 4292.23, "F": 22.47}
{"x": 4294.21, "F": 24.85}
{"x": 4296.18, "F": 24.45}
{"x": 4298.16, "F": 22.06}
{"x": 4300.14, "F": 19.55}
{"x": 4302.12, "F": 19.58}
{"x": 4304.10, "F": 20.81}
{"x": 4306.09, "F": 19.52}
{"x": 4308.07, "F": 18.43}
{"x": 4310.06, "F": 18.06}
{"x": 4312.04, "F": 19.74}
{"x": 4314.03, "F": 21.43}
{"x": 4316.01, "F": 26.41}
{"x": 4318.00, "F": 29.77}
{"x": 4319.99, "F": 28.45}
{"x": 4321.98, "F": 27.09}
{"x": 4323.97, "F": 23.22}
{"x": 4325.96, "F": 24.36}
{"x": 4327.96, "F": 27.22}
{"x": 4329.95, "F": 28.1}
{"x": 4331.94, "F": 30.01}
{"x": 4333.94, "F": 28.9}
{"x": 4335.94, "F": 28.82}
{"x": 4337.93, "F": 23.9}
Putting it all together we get 0.71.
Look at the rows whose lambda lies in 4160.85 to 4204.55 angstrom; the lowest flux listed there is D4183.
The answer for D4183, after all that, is 23.35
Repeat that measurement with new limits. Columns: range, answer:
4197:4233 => 22.92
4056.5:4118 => 19.46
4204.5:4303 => 19.55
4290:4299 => 20.31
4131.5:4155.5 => 24.7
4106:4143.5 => 24.31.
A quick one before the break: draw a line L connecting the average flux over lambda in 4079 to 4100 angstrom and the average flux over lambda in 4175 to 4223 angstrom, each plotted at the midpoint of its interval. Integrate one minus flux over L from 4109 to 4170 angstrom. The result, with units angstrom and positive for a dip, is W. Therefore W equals -1.3 angstrom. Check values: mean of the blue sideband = 26.3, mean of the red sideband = 25.8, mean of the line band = 26.6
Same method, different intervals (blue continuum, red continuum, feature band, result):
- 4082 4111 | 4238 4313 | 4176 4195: -1.10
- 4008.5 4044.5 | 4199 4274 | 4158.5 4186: -1.78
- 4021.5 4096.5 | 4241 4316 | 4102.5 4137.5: -1.96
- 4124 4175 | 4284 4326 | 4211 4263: -2.22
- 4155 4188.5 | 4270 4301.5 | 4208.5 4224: -0.57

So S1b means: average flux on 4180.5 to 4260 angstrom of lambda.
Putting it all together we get 25.5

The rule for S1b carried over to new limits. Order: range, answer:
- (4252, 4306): 23.5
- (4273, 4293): 22.9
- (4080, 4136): 25.6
